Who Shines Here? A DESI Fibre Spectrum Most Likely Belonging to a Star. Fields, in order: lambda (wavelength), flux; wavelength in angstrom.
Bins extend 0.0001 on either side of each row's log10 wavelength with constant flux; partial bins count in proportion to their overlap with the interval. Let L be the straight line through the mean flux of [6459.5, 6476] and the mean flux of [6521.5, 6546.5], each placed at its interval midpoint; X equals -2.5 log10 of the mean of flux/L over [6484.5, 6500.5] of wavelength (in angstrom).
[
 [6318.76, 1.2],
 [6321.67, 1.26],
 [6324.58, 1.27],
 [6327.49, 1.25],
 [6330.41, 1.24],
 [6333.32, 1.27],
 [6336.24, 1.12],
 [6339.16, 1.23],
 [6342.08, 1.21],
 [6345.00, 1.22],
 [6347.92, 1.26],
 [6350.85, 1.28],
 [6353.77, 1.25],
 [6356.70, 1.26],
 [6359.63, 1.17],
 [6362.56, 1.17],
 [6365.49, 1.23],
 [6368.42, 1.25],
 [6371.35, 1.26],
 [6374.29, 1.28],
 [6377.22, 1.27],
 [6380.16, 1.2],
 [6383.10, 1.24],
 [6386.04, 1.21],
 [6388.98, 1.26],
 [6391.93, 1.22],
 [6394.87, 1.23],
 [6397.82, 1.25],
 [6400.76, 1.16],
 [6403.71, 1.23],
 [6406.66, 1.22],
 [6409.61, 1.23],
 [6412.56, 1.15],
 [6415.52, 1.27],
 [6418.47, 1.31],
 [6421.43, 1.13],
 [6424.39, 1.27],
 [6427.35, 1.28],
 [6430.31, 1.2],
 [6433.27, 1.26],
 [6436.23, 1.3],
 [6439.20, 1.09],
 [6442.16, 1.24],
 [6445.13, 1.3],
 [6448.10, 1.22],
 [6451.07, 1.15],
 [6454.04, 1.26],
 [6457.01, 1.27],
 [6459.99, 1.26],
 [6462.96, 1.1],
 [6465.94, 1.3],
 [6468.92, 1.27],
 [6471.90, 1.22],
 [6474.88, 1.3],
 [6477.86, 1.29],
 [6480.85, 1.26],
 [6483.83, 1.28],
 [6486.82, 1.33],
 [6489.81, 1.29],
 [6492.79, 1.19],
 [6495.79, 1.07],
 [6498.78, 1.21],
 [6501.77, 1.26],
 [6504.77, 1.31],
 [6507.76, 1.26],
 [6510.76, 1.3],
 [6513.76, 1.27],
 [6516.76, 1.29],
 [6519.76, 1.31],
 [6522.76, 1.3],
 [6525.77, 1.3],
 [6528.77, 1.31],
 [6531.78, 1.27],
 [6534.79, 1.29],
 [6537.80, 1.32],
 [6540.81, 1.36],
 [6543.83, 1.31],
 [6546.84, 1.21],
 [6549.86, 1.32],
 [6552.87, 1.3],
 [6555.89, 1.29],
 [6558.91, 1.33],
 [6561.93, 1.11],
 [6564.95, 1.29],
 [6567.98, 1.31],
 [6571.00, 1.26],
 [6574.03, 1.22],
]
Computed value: 0.04 mag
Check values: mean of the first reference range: 1.24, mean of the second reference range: 1.3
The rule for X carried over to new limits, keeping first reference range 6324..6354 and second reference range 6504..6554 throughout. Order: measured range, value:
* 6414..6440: 0.02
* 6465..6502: 0.03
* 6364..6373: 0.00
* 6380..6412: 0.03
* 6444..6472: 0.03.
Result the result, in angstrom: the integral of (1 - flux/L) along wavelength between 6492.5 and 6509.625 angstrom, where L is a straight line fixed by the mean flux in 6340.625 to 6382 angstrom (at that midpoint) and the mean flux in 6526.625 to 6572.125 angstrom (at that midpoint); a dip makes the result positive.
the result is 0.7 angstrom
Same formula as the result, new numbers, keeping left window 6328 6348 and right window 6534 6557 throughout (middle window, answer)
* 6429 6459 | 0.7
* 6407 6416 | 0.3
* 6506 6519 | 0.1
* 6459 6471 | 0.4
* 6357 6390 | 0.1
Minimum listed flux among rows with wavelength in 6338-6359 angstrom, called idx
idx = 1.21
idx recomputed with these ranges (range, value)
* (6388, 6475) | 1.09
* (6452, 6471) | 1.1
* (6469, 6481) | 1.22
